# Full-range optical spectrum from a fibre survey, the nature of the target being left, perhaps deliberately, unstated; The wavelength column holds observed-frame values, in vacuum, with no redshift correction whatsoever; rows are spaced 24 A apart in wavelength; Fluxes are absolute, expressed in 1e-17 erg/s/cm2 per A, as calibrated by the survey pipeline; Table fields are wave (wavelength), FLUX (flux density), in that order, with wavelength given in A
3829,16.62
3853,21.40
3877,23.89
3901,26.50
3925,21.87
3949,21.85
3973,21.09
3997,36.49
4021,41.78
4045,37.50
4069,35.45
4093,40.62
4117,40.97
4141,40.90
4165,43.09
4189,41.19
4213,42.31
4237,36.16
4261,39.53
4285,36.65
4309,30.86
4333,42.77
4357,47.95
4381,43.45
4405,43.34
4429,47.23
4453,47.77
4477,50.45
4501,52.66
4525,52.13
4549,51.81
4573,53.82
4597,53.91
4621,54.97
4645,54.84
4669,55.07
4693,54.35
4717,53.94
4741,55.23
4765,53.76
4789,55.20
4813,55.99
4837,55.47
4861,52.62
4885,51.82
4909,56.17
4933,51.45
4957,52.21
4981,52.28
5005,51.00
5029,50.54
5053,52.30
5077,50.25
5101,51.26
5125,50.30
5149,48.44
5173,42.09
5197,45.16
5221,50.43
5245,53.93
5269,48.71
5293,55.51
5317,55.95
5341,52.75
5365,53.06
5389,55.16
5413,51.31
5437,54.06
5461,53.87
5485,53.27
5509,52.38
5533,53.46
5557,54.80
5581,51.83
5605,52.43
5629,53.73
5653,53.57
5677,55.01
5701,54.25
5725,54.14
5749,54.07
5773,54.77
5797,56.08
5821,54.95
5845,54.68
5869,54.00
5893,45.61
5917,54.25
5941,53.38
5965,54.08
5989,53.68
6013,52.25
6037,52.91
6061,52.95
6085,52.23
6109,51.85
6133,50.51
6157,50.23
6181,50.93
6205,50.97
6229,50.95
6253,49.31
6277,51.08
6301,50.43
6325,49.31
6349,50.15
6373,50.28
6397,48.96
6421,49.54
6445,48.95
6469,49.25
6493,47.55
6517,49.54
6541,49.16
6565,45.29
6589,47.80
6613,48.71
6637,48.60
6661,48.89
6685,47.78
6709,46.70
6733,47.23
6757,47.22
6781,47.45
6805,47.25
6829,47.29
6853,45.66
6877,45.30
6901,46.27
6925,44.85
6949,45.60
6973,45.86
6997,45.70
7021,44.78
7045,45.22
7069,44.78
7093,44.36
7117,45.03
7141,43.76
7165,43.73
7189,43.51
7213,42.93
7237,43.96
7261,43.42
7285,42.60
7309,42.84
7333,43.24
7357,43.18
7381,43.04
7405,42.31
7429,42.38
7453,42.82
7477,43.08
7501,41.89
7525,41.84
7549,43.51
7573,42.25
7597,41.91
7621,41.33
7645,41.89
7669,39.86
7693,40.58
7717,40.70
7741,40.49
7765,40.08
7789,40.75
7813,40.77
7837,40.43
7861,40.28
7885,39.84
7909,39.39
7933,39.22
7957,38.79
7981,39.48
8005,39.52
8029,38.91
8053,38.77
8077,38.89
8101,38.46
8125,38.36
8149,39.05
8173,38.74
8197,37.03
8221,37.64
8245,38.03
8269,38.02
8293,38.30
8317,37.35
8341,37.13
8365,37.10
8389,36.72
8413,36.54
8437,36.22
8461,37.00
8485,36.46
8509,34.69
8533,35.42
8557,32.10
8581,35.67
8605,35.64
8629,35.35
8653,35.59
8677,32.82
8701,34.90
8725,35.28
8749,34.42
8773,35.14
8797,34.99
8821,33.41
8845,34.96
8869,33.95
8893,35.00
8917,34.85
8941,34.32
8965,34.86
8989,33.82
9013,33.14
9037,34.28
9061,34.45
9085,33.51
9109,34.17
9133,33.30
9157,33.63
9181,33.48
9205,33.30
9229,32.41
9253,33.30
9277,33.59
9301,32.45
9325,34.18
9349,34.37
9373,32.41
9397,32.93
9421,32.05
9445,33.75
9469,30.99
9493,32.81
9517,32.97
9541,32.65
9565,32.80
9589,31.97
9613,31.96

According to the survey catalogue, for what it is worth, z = 0.001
